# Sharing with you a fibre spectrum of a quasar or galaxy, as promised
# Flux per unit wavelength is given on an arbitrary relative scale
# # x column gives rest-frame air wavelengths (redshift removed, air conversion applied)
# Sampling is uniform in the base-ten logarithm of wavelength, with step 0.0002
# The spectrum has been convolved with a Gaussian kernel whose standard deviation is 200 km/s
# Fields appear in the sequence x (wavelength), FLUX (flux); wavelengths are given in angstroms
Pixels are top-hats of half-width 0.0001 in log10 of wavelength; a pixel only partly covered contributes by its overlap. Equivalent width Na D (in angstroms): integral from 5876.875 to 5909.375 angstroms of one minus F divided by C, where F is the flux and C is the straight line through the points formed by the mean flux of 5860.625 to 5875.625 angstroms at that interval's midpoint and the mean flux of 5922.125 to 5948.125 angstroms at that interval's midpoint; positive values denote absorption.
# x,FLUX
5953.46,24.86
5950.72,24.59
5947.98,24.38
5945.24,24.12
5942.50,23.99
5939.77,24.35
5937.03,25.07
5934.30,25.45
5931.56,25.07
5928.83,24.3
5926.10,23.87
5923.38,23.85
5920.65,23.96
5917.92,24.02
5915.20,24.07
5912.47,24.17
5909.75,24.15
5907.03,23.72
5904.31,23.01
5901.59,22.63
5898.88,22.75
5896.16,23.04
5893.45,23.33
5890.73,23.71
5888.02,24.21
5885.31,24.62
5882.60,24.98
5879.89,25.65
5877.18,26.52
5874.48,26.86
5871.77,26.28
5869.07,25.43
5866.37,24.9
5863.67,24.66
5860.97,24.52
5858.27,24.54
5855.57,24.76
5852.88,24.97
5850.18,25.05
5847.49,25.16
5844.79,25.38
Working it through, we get 1.5 angstroms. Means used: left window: 25.5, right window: 24.5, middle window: 23.9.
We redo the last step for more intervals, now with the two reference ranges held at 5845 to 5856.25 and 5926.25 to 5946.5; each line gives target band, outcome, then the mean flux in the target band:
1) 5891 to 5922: 1.49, 23.5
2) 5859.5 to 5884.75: -0.59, 25.5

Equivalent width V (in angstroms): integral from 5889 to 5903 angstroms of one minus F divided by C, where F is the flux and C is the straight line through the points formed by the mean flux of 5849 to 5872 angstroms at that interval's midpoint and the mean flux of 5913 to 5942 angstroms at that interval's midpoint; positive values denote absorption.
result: 0.9 angstroms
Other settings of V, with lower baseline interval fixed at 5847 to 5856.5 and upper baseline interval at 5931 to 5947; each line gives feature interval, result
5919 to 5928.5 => 0.3 angstroms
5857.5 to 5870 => 0.1 angstroms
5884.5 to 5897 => 0.5 angstroms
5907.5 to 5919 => 0.3 angstroms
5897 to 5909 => 0.8 angstroms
